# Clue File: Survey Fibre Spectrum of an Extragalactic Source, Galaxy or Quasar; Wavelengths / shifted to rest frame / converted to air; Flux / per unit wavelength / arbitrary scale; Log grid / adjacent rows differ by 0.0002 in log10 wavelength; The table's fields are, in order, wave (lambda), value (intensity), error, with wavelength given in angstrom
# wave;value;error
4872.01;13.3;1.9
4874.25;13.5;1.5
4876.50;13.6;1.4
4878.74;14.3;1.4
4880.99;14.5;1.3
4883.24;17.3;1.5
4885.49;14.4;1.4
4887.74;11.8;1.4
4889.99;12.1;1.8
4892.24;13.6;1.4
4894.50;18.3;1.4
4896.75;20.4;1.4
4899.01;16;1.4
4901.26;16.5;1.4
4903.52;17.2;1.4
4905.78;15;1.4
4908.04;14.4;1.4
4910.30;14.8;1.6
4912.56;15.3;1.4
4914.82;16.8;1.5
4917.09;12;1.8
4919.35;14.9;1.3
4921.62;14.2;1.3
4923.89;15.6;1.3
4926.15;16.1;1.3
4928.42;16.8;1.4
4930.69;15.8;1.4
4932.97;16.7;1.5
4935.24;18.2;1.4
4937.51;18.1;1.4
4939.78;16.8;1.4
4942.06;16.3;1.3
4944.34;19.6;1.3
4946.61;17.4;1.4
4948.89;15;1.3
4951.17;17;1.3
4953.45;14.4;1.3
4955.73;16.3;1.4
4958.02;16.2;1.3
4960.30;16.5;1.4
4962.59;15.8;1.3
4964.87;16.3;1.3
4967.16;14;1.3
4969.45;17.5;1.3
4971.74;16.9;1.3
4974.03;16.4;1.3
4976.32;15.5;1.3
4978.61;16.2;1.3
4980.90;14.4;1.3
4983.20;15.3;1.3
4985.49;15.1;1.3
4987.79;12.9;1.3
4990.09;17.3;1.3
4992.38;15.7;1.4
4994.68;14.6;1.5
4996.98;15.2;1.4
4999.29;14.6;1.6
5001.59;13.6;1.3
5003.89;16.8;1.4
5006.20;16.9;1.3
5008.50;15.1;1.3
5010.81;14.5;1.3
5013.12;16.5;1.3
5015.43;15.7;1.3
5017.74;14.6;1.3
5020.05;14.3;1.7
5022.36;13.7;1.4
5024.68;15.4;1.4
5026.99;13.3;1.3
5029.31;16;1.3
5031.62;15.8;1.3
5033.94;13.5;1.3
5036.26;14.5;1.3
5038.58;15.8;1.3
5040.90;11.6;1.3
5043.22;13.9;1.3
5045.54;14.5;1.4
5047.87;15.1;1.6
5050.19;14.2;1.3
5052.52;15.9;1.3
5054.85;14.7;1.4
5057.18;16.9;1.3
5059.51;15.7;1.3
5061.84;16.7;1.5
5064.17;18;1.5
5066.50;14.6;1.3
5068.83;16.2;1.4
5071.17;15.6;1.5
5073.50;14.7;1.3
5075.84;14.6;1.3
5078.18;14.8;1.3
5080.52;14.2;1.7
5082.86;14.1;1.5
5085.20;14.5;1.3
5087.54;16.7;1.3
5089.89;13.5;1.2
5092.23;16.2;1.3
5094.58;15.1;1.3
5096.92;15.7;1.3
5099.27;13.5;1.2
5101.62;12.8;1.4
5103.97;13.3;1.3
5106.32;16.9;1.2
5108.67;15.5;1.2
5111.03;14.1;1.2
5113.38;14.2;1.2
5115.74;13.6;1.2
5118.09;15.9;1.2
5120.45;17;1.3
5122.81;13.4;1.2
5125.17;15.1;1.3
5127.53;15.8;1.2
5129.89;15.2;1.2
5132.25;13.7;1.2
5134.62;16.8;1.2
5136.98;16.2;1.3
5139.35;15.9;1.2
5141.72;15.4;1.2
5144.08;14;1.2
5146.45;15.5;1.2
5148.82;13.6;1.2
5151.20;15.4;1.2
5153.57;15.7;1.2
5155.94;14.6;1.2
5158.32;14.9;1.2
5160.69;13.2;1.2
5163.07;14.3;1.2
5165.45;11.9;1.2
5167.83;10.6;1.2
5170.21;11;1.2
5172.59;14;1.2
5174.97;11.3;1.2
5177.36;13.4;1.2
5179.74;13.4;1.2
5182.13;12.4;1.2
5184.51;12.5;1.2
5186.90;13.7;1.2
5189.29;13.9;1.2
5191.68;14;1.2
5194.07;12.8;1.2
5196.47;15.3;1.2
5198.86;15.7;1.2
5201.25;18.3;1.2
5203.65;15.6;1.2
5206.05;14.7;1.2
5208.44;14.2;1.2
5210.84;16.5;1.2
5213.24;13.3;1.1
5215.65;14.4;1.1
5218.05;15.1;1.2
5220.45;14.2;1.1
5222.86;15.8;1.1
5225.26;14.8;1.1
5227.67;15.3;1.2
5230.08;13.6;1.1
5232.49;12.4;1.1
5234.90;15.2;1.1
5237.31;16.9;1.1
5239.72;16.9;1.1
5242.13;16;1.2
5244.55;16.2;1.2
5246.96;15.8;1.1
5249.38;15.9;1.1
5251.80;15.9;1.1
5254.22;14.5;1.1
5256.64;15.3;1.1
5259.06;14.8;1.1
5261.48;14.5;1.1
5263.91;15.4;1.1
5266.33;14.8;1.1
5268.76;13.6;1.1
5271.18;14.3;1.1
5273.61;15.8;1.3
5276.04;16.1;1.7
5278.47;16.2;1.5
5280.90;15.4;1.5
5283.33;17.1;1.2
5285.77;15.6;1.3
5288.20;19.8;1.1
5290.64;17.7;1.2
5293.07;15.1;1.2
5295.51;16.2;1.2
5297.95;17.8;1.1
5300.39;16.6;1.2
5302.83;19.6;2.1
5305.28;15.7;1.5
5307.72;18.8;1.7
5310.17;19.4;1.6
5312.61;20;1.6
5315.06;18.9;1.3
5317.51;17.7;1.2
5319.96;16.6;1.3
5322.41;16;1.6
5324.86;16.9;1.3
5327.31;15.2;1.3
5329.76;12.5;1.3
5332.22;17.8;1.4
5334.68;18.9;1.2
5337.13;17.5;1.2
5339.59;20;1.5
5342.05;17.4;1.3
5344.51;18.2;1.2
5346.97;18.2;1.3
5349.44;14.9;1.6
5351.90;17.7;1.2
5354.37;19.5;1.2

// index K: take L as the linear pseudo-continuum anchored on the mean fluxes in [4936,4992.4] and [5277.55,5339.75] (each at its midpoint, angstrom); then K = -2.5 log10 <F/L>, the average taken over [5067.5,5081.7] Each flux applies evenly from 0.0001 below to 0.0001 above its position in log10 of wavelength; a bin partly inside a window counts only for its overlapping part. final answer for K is 0.10 mag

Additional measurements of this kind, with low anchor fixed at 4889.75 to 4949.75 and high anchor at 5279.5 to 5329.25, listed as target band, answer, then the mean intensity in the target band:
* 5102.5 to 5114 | 0.13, 14.8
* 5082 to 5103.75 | 0.14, 14.6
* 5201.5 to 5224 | 0.13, 15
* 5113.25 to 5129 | 0.11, 15.1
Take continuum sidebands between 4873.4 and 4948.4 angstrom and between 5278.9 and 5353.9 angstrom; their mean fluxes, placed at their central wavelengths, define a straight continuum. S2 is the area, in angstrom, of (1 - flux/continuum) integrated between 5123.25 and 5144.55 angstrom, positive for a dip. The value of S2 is 1.63 angstrom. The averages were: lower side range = 15.7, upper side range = 17.3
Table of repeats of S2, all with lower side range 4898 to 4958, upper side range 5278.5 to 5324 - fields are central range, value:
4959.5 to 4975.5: 0.0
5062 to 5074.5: 0.5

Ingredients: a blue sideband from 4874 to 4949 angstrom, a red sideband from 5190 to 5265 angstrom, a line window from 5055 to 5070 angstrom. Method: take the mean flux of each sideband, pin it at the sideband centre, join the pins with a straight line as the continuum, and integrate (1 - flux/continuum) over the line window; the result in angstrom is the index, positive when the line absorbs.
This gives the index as -0.8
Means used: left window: 15.7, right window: 15.1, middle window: 16.2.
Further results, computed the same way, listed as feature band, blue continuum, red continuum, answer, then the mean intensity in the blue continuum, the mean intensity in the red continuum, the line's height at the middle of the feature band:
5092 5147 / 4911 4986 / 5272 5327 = 5.3 angstrom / 16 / 17.2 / 16.6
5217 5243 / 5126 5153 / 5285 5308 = 2.1 angstrom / 15.2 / 17.3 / 16.4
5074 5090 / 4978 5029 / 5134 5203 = -0.1 angstrom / 15.1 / 14.1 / 14.6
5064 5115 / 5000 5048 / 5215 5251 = 0.2 angstrom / 14.8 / 15.3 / 14.9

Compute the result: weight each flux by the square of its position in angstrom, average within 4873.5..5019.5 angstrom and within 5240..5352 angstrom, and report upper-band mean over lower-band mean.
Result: 1.22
